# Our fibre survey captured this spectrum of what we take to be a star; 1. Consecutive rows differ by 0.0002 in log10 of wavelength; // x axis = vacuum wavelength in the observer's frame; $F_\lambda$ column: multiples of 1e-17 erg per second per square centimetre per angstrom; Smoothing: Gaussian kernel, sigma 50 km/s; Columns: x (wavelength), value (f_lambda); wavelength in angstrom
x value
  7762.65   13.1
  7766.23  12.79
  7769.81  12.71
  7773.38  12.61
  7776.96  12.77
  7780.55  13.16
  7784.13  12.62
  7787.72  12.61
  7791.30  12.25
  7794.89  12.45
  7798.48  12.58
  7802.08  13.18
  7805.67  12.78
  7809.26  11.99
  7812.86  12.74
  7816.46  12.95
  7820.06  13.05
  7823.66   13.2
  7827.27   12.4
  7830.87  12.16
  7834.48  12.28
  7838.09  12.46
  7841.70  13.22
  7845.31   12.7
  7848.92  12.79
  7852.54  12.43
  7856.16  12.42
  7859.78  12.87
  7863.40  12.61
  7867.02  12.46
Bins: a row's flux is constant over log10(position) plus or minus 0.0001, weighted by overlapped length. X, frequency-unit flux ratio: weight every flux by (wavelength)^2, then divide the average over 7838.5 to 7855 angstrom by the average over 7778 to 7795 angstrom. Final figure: 1.0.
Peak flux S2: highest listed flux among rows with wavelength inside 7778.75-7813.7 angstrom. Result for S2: 13.18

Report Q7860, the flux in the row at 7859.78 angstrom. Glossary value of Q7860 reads 12.87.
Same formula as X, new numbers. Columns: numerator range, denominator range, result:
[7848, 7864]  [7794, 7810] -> 1.01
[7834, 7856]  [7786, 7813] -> 1.02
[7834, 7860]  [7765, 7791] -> 1.01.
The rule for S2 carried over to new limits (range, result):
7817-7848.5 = 13.22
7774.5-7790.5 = 13.16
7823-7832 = 13.2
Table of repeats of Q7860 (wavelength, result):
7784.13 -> 12.62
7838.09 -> 12.46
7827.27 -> 12.4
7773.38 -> 12.61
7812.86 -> 12.74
